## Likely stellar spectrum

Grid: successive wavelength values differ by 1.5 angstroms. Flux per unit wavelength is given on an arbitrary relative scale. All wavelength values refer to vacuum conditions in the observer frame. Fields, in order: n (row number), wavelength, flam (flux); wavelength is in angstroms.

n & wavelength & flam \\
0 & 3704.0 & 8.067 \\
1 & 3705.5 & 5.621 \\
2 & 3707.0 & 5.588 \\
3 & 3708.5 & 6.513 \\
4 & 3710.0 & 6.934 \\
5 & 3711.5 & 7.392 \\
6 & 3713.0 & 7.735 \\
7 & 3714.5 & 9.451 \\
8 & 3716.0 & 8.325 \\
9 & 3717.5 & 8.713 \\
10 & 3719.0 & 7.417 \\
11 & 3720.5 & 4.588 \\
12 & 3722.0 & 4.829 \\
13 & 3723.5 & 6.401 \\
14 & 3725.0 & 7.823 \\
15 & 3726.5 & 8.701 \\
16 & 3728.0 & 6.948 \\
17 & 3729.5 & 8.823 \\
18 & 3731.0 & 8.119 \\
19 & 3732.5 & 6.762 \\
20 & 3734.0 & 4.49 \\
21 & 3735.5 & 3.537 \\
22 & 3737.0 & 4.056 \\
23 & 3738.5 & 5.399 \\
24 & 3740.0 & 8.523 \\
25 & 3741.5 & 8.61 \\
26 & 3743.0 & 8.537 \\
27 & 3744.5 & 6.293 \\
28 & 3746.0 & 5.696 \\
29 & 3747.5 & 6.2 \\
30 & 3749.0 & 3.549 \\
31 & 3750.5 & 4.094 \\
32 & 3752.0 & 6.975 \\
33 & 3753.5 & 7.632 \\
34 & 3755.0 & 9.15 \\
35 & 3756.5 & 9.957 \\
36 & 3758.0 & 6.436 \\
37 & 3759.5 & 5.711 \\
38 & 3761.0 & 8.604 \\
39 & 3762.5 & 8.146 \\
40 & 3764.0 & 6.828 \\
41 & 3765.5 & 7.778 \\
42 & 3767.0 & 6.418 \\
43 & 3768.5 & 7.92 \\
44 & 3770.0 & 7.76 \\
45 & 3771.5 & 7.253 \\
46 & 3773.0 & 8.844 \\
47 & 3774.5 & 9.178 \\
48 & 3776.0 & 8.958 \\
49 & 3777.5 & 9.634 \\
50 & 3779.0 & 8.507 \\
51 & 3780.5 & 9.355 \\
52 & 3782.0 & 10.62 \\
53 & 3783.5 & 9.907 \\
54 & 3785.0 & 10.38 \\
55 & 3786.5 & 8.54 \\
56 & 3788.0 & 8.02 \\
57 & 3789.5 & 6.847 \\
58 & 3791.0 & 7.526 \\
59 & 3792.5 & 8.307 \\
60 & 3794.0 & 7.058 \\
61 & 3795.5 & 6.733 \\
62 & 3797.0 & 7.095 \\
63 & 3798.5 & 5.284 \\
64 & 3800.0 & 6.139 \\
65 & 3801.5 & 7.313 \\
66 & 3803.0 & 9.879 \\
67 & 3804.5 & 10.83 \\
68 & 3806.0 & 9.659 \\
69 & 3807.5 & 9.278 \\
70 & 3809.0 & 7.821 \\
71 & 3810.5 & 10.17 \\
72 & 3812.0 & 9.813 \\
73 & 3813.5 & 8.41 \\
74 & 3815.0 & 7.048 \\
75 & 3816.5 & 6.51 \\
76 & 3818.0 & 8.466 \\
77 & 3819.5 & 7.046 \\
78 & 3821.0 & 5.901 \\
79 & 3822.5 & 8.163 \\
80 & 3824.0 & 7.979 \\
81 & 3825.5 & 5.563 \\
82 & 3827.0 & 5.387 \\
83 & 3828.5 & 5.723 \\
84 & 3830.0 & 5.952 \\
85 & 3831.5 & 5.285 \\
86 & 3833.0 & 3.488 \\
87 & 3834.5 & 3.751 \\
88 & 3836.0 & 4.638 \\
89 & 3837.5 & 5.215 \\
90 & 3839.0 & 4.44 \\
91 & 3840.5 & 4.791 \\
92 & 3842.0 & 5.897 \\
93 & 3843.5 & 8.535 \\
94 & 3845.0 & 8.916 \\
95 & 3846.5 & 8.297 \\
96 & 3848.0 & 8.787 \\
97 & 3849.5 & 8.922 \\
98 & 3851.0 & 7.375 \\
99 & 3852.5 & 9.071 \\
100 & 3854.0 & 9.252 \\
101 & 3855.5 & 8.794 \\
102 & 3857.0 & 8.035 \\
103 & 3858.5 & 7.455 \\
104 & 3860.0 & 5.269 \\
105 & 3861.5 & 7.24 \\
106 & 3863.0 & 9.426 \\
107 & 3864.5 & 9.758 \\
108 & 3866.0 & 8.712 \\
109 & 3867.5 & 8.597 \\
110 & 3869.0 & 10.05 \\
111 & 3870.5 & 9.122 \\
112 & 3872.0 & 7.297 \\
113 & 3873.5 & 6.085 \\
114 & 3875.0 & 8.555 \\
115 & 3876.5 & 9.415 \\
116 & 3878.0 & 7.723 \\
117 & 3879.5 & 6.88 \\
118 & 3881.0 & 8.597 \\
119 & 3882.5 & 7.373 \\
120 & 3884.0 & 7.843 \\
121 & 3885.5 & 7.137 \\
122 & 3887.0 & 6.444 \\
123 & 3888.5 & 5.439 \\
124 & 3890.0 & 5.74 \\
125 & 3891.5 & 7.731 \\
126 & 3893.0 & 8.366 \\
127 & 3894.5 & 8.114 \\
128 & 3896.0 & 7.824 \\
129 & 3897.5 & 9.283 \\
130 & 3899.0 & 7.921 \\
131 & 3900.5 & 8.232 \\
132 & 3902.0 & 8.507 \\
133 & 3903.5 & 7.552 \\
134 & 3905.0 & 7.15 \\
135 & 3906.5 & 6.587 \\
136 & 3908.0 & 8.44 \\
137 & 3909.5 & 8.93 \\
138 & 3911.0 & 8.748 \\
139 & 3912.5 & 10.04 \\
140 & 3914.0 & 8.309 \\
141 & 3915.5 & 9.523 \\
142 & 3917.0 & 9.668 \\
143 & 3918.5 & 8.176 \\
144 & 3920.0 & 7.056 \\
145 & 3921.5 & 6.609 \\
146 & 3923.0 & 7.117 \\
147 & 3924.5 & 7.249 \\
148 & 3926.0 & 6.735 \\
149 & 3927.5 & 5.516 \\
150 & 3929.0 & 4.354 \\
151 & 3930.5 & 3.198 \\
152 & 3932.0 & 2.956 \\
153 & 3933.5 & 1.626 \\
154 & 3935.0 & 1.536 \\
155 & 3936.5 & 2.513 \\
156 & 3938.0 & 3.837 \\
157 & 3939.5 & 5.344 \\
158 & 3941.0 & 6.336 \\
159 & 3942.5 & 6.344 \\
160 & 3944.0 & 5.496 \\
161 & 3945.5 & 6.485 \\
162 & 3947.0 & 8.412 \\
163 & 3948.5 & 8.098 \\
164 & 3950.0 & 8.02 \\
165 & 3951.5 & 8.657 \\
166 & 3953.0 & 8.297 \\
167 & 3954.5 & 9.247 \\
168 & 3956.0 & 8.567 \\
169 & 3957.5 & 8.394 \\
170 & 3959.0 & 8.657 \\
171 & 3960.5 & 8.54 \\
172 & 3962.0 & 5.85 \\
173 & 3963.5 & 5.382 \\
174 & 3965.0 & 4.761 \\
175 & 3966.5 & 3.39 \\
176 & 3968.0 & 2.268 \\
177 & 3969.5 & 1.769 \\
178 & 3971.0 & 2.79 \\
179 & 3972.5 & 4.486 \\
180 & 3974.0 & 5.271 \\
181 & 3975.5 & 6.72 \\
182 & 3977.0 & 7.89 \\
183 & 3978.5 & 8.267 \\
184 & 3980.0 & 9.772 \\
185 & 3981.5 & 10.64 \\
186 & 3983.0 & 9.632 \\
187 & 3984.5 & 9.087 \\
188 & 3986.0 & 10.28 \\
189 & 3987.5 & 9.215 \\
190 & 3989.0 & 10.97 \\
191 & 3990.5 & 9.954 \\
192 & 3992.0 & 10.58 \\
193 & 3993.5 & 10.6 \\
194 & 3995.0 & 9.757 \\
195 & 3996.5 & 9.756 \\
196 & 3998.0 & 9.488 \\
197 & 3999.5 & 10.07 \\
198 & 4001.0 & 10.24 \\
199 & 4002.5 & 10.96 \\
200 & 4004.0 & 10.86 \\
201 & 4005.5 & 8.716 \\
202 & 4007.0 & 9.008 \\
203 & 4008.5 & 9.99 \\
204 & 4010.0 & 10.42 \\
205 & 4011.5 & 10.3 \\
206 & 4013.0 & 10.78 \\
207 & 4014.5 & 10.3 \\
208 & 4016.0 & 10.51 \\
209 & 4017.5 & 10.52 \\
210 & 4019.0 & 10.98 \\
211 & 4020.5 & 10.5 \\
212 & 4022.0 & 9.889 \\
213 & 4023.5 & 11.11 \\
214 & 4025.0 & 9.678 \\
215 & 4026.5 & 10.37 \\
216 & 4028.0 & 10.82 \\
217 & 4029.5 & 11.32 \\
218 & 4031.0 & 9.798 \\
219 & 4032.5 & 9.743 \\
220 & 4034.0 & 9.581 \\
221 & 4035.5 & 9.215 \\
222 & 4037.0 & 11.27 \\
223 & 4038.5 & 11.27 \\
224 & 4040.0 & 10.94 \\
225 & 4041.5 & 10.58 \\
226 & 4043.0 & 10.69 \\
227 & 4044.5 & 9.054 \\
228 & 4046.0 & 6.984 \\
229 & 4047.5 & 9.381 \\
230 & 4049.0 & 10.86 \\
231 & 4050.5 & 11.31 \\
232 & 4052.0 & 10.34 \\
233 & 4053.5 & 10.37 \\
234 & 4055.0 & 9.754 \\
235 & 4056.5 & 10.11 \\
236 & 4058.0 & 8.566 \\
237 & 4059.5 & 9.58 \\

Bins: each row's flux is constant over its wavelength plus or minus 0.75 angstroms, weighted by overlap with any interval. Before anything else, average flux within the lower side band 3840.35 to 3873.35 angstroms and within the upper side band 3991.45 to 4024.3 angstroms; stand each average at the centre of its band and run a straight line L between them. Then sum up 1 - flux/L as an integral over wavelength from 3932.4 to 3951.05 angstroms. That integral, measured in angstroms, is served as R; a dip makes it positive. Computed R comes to 8.0 angstroms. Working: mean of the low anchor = 8.19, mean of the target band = 5.35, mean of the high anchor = 10.2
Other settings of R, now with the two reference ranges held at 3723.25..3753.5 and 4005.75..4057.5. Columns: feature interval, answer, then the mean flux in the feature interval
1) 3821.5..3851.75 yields 5.5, 6.35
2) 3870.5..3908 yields 3.5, 7.62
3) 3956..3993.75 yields 8.4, 7.39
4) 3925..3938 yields 7.7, 3.64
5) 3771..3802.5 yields -4.8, 8.19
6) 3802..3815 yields -3.4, 9.3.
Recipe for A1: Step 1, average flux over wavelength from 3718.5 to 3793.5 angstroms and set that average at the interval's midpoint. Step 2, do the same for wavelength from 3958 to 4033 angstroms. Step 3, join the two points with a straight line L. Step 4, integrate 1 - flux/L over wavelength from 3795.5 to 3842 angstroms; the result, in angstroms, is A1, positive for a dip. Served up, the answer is 5.3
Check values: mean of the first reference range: 7.41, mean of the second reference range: 8.85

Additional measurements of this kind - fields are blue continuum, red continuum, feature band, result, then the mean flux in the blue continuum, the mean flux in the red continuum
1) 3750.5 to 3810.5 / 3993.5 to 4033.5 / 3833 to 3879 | 6.5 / 8.14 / 10.2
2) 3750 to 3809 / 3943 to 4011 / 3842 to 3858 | -0.7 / 8.08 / 8.13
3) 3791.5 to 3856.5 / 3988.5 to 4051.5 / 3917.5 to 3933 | 5.1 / 7.28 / 10.2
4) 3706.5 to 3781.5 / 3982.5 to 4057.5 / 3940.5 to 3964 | 4.6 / 7.24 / 10.2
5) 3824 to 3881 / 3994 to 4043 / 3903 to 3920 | -0.2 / 7.26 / 10.3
